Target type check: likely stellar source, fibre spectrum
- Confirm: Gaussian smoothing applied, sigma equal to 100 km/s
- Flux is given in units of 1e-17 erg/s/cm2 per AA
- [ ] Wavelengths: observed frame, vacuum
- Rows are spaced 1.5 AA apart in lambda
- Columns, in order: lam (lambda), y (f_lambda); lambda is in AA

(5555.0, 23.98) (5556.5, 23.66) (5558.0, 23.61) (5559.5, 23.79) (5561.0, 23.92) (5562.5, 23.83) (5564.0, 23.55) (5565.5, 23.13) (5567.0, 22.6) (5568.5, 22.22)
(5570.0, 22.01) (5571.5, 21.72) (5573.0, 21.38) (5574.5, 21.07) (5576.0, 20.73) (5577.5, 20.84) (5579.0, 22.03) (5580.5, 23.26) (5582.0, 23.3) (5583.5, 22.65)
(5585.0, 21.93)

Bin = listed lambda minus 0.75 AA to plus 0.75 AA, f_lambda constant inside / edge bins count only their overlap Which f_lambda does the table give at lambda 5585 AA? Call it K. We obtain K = 21.93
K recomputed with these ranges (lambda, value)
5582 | 23.3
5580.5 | 23.26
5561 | 23.92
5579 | 22.03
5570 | 22.01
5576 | 20.73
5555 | 23.98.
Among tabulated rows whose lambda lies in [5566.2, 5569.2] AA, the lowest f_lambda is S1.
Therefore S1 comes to 22.22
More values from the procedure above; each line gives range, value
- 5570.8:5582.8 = 20.73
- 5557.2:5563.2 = 23.61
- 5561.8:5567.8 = 22.6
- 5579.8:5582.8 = 23.26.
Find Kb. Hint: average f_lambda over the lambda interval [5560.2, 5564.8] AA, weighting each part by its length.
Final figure 23.8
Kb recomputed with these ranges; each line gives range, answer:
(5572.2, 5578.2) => 21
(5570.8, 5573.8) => 21.5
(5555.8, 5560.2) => 23.7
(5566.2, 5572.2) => 22.1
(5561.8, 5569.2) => 23.1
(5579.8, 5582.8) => 23.3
